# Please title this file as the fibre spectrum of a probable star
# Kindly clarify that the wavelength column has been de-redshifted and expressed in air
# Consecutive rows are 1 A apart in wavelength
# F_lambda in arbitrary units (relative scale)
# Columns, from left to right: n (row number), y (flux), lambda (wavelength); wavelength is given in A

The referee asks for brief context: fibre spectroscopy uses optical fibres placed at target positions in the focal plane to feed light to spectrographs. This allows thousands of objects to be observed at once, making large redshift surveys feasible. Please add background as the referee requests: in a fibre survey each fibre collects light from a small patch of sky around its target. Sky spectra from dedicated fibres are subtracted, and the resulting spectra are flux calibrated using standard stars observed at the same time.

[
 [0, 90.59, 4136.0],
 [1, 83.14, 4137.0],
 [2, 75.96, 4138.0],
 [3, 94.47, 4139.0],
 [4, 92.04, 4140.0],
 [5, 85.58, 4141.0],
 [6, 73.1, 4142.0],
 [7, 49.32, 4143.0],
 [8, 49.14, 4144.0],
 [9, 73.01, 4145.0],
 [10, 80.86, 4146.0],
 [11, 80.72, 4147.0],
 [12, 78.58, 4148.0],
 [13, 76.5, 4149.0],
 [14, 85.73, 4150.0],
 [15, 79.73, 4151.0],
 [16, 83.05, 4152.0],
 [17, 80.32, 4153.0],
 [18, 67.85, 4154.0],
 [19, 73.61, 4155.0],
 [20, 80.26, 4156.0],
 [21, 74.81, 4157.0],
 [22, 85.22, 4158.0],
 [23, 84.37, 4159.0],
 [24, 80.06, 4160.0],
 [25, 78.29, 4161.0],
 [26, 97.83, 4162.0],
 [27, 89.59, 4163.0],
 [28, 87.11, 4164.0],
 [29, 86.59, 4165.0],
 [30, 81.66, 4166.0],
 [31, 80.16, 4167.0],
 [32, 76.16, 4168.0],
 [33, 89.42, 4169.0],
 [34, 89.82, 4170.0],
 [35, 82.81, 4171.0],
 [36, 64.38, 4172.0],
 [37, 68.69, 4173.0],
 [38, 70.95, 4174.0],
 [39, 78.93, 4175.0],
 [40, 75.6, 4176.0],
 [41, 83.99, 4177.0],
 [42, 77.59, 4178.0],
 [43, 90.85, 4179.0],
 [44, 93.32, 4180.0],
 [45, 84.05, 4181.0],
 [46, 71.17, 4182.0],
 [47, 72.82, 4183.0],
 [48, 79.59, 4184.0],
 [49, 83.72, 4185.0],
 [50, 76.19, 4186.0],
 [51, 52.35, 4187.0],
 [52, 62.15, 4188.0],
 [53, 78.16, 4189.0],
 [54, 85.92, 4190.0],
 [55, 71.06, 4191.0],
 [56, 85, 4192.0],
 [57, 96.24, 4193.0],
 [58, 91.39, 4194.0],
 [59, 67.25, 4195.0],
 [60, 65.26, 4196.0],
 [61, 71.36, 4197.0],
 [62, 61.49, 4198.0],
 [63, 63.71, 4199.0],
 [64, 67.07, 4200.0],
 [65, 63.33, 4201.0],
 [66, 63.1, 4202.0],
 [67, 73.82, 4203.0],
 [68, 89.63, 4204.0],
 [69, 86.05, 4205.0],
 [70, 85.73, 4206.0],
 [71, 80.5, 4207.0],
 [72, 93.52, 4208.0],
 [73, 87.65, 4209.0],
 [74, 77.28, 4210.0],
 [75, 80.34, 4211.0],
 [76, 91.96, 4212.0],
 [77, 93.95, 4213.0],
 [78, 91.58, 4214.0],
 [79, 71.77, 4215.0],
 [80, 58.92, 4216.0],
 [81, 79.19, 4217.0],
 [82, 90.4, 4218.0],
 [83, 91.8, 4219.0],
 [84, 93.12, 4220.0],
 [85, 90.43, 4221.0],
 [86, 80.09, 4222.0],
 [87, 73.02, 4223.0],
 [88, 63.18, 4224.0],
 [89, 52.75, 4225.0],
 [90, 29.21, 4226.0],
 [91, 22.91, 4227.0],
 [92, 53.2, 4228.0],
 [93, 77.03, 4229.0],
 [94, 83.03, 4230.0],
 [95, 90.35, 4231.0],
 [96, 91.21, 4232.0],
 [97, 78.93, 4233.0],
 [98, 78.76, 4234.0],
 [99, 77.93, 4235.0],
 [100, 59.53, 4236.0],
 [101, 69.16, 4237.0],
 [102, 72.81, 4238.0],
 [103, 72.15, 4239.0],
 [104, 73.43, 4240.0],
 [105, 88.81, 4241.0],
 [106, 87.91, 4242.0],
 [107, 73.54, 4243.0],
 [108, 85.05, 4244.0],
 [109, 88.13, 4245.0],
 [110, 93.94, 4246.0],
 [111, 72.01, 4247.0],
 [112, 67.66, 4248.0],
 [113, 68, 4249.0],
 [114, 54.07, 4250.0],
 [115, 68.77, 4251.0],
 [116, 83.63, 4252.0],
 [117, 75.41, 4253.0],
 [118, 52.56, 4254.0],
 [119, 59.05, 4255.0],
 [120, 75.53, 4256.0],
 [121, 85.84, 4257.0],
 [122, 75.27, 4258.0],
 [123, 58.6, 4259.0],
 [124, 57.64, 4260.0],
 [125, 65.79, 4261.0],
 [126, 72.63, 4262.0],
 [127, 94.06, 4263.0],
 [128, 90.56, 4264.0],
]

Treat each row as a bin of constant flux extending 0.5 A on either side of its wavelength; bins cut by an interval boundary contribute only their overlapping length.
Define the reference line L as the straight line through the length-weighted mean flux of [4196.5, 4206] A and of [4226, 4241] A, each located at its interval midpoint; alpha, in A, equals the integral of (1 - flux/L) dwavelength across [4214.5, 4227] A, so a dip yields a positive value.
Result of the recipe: 0.05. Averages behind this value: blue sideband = 71.8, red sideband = 70.6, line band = 70.8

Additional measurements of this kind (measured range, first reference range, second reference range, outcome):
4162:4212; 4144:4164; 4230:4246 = 0.8 A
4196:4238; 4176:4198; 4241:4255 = 0.7 A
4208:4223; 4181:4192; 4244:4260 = -2.2 A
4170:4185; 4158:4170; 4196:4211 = 0.5 A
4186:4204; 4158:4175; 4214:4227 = 1.0 A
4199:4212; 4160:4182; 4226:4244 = -0.3 A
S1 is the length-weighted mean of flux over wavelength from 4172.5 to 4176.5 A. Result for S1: 73.5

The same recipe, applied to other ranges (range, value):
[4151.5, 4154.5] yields 77.1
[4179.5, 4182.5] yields 82.8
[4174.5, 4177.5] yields 79.5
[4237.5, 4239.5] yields 72.5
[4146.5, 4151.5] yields 80.3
